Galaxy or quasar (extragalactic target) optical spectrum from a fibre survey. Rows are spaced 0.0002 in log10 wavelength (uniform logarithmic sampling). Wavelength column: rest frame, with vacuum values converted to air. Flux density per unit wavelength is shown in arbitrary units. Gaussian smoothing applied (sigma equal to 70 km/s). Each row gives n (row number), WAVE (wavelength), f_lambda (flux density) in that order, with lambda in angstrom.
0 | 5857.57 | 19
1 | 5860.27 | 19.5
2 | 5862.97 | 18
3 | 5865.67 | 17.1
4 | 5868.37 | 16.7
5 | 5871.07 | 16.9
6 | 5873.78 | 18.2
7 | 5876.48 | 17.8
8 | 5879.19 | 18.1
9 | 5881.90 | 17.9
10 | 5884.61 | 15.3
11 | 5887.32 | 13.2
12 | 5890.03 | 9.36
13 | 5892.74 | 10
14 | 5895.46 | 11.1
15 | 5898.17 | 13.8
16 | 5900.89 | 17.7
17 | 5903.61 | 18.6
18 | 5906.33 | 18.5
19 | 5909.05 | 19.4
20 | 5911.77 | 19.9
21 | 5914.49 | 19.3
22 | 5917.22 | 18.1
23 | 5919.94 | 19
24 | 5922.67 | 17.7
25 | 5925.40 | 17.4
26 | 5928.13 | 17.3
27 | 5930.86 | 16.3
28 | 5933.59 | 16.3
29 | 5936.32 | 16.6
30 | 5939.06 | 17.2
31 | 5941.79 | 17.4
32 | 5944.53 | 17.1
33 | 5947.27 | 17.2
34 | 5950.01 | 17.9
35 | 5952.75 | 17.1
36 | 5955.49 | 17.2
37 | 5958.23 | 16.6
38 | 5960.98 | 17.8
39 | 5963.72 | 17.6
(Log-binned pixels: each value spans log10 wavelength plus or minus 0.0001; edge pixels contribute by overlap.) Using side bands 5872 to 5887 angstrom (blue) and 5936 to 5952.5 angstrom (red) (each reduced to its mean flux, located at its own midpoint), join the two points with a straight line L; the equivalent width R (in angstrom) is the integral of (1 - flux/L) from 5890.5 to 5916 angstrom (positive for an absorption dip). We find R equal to 1.4 angstrom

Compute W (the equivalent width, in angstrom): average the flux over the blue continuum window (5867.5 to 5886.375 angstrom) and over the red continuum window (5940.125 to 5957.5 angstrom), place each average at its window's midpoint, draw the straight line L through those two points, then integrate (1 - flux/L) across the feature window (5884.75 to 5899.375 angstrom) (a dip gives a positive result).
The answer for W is 4.6 angstrom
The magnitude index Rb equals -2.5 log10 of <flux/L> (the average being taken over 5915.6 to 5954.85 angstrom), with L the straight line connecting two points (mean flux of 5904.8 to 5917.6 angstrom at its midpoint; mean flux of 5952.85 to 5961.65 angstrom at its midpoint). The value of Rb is 0.05 mag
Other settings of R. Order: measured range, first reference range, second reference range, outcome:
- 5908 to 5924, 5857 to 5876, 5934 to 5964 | -1.3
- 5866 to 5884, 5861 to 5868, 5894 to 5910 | -0.2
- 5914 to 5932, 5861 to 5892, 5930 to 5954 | -1.1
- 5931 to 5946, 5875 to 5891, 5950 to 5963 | 0.0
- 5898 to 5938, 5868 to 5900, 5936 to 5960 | -4.4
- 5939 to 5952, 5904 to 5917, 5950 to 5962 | 0.2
